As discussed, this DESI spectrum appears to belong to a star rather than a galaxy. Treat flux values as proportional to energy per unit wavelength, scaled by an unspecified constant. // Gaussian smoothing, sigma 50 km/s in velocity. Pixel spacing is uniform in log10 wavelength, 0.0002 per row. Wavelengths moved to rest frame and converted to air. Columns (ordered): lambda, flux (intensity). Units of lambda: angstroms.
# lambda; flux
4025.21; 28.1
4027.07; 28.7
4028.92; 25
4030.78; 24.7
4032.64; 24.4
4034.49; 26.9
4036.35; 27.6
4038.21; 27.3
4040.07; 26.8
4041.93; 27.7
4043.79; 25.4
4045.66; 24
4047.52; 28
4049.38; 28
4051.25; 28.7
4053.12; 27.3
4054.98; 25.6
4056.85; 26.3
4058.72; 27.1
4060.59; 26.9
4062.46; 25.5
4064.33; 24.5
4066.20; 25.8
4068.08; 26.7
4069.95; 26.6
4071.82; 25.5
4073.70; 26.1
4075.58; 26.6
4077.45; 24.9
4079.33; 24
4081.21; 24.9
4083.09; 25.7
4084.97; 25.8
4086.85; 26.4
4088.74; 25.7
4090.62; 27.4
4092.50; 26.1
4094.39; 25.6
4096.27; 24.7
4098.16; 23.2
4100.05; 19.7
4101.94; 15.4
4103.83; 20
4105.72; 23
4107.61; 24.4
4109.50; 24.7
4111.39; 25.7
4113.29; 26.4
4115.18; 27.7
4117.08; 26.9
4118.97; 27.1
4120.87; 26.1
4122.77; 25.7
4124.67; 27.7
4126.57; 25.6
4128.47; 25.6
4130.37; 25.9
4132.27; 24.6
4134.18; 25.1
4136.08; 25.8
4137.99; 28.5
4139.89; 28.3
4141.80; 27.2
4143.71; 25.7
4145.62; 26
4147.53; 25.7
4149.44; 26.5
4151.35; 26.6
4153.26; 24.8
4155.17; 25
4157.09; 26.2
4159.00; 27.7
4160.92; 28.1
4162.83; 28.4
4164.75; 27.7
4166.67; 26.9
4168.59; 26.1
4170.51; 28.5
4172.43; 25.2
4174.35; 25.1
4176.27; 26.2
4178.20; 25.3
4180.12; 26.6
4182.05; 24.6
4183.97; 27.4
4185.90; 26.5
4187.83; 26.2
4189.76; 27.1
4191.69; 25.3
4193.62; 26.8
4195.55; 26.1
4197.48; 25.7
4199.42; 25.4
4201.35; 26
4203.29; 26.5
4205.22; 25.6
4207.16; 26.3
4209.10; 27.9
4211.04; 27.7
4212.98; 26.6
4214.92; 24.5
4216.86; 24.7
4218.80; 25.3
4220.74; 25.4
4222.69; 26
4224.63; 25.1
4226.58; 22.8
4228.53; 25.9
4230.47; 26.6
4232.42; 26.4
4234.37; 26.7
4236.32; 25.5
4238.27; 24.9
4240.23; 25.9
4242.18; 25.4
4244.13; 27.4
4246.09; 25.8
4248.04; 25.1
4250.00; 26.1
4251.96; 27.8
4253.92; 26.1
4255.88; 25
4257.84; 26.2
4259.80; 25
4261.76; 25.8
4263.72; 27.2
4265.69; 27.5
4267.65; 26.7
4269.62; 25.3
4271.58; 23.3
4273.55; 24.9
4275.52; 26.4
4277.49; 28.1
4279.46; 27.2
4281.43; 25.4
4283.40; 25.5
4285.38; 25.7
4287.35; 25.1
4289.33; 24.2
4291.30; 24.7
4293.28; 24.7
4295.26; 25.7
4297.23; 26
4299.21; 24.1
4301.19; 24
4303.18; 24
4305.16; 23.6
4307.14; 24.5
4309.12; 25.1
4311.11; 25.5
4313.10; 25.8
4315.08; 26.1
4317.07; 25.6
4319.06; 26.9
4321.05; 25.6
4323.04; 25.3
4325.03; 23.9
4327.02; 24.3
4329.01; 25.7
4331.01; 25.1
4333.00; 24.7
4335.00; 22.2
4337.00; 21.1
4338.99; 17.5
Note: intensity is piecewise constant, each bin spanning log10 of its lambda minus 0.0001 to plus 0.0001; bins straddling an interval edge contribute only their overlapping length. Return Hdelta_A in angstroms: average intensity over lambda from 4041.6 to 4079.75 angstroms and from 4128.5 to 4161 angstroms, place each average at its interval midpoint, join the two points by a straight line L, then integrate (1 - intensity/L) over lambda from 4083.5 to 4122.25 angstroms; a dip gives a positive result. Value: 2.4 angstroms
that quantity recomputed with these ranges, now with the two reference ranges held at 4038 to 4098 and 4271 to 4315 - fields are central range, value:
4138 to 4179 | -1.33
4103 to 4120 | 0.52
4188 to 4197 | -0.24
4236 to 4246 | -0.17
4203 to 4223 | -0.40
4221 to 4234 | -0.03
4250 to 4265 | -0.50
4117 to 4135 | -0.08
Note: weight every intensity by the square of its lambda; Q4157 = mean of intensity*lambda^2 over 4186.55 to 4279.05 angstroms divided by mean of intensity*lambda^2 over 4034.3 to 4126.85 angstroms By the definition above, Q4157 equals 1.1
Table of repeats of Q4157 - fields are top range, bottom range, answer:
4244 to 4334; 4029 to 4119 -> 1.11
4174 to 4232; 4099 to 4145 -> 1.07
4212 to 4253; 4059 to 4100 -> 1.08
